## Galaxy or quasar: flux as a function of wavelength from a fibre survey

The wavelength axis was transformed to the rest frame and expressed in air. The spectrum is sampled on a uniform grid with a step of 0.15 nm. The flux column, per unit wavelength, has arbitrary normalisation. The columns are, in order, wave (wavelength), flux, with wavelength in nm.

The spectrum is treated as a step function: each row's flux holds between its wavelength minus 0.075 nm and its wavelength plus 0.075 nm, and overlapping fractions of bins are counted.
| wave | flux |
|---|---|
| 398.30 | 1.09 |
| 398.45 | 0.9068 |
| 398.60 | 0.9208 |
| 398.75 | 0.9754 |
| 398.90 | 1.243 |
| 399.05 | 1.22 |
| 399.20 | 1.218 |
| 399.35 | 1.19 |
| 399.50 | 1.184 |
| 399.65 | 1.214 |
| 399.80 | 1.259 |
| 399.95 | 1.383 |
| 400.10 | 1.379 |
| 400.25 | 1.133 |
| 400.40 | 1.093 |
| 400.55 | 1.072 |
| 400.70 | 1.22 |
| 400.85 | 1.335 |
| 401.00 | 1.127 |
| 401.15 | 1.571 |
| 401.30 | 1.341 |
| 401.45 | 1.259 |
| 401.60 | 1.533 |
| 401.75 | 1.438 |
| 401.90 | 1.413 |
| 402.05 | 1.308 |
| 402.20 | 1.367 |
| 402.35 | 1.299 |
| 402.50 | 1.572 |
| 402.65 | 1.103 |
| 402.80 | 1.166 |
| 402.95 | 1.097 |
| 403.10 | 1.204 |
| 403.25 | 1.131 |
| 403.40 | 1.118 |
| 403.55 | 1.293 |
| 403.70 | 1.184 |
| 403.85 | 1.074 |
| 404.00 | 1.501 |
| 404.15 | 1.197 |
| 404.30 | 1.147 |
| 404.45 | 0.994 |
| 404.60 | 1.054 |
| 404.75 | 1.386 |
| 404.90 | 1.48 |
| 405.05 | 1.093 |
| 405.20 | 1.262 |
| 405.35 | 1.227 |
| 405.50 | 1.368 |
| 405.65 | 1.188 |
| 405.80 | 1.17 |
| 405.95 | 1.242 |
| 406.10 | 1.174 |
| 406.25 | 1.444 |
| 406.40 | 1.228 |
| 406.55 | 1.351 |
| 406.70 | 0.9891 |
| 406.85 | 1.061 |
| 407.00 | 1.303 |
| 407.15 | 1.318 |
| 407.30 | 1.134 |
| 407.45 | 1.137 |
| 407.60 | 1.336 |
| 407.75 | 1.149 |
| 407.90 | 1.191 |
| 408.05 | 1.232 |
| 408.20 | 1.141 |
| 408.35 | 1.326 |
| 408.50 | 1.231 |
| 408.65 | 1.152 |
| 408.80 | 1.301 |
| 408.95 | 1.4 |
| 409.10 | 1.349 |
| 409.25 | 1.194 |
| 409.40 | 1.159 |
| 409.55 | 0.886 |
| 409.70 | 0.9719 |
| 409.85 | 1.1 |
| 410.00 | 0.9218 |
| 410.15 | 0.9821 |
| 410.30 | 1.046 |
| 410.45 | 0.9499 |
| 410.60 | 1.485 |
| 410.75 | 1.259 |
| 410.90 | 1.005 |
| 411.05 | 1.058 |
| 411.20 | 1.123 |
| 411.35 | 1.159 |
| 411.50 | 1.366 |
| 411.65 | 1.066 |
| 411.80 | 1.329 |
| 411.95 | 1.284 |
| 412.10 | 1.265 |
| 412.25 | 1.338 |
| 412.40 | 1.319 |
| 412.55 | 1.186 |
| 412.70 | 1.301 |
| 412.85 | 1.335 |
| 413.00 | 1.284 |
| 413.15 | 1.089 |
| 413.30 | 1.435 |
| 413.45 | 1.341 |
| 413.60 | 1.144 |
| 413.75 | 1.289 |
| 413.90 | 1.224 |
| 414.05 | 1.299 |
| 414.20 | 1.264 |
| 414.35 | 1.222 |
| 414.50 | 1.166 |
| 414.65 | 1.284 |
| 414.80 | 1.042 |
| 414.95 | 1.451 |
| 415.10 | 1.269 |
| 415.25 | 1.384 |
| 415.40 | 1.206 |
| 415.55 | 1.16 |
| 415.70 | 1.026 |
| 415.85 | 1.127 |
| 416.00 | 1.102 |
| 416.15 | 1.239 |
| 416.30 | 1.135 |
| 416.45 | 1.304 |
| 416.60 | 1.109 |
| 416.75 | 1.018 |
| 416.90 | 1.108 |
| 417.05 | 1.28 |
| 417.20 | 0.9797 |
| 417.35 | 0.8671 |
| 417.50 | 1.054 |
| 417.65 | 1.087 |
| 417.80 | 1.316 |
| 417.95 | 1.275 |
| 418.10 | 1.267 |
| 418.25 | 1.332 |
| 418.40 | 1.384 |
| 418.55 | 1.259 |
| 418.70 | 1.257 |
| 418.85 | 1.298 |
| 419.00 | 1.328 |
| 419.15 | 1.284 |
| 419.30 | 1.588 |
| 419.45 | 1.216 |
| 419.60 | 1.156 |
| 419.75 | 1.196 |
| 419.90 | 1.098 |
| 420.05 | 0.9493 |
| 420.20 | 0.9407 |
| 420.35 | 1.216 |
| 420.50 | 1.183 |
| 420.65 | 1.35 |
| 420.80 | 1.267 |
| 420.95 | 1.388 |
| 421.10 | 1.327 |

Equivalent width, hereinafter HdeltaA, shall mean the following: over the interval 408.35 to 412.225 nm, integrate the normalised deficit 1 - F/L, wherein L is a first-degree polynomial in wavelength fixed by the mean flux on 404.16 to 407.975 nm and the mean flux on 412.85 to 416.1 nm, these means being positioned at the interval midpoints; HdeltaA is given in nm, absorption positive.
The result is 0.18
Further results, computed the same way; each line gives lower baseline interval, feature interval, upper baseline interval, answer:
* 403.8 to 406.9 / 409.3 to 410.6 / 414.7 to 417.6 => 0.17 nm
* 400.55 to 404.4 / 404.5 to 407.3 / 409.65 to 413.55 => 0.02 nm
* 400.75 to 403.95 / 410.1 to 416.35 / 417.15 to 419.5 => 0.19 nm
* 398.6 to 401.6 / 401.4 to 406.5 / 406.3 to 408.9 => -0.14 nm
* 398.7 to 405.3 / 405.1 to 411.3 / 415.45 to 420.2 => 0.20 nm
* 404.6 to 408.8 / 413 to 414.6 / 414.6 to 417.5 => -0.10 nm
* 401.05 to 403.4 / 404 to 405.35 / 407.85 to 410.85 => 0.04 nm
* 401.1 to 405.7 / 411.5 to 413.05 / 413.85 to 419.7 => -0.05 nm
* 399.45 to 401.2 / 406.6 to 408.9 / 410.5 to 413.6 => 0.08 nm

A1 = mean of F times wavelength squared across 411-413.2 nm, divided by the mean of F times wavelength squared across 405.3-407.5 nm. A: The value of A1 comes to 1.0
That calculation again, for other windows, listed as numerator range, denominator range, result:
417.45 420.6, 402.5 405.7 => 1.09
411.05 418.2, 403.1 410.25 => 1.05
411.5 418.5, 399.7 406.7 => 1.03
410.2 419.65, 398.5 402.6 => 1.03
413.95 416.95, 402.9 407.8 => 1.04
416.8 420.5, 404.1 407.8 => 1.04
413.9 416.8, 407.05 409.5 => 1.01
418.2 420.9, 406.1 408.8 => 1.08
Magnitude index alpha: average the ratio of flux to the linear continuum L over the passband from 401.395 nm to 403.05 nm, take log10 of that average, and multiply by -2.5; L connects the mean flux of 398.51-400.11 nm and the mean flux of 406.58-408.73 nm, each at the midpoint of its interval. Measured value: -0.11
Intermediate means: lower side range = 1.19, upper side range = 1.2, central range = 1.32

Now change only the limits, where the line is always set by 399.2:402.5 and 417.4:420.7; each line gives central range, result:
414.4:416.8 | 0.04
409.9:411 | 0.15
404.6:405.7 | 0.01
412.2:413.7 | -0.02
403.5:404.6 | 0.09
